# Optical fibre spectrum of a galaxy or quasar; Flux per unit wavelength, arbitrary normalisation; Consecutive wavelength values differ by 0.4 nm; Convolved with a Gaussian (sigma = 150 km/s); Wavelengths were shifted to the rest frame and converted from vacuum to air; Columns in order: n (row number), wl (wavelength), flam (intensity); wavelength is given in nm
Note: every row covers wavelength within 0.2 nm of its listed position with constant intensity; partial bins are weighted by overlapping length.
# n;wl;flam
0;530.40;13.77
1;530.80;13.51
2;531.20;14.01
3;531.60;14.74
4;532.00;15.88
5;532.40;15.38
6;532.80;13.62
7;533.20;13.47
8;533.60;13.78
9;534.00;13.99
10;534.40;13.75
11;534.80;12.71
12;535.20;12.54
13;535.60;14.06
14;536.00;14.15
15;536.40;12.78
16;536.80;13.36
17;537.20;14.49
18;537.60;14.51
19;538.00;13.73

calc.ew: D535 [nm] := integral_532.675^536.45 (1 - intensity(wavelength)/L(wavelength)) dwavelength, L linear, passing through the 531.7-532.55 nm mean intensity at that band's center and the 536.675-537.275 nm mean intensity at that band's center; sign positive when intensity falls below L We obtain 0.30 nm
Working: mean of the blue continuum 15.5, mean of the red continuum 13.9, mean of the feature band 13.5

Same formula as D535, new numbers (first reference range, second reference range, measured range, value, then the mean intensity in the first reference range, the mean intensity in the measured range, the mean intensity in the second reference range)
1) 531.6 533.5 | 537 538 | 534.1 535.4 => 0.12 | 14.6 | 13.1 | 14.3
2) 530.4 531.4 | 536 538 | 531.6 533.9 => -0.11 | 13.8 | 14.4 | 13.8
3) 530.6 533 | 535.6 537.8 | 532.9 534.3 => 0.05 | 14.5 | 13.7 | 13.9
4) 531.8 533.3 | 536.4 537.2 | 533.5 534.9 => 0.06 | 14.7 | 13.6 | 13.5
